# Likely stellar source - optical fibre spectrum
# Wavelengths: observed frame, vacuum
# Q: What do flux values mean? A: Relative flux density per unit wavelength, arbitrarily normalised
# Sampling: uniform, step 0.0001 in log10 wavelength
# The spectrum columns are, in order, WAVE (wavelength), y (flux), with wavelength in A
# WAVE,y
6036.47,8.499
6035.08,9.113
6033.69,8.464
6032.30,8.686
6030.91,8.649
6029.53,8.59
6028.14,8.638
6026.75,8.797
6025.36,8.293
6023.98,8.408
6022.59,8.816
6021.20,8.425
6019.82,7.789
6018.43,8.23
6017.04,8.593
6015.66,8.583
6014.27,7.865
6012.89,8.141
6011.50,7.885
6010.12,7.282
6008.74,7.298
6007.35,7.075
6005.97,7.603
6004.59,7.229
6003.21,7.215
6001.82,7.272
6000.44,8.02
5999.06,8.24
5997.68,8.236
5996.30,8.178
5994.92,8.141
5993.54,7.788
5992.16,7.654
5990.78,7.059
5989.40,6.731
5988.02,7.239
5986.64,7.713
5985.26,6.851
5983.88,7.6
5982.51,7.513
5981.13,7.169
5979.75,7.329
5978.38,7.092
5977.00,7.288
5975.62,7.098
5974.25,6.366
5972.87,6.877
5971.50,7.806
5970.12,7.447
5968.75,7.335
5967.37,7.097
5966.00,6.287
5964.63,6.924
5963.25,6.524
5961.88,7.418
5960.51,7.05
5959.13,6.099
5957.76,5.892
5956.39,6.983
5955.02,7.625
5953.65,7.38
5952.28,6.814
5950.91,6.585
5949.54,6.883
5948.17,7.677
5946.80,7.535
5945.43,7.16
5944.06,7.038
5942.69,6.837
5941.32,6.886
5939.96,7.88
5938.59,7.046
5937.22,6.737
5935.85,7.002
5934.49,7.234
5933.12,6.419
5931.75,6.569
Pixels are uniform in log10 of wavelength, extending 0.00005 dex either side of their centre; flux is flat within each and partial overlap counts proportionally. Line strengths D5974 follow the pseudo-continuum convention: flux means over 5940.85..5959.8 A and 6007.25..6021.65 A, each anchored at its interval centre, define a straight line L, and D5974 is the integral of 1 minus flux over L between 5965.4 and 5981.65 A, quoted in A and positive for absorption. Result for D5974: 0.48 A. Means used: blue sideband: 6.96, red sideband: 7.95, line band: 7.1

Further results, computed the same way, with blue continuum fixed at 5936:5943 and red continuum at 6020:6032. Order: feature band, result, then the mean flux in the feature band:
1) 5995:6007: 0.6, 7.75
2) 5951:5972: 1.4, 6.96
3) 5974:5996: 1.5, 7.32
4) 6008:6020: 0.6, 7.96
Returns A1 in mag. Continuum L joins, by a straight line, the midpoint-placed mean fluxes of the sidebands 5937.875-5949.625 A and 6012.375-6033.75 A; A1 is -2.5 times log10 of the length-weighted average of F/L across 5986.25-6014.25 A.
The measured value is 0.07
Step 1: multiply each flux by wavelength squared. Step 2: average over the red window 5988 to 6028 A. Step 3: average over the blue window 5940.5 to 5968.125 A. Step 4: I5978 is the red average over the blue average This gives 1.16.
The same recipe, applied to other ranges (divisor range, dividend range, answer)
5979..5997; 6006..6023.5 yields 1.08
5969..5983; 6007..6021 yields 1.11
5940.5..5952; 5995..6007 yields 1.12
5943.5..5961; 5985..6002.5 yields 1.11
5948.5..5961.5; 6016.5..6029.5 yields 1.26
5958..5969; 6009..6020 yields 1.20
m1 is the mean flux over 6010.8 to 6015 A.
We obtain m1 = 7.96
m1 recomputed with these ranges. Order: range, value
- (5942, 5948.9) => 7.24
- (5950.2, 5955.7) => 7.1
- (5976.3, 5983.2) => 7.28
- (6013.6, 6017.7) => 8.35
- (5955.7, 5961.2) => 6.51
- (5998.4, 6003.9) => 7.68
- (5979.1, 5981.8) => 7.24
